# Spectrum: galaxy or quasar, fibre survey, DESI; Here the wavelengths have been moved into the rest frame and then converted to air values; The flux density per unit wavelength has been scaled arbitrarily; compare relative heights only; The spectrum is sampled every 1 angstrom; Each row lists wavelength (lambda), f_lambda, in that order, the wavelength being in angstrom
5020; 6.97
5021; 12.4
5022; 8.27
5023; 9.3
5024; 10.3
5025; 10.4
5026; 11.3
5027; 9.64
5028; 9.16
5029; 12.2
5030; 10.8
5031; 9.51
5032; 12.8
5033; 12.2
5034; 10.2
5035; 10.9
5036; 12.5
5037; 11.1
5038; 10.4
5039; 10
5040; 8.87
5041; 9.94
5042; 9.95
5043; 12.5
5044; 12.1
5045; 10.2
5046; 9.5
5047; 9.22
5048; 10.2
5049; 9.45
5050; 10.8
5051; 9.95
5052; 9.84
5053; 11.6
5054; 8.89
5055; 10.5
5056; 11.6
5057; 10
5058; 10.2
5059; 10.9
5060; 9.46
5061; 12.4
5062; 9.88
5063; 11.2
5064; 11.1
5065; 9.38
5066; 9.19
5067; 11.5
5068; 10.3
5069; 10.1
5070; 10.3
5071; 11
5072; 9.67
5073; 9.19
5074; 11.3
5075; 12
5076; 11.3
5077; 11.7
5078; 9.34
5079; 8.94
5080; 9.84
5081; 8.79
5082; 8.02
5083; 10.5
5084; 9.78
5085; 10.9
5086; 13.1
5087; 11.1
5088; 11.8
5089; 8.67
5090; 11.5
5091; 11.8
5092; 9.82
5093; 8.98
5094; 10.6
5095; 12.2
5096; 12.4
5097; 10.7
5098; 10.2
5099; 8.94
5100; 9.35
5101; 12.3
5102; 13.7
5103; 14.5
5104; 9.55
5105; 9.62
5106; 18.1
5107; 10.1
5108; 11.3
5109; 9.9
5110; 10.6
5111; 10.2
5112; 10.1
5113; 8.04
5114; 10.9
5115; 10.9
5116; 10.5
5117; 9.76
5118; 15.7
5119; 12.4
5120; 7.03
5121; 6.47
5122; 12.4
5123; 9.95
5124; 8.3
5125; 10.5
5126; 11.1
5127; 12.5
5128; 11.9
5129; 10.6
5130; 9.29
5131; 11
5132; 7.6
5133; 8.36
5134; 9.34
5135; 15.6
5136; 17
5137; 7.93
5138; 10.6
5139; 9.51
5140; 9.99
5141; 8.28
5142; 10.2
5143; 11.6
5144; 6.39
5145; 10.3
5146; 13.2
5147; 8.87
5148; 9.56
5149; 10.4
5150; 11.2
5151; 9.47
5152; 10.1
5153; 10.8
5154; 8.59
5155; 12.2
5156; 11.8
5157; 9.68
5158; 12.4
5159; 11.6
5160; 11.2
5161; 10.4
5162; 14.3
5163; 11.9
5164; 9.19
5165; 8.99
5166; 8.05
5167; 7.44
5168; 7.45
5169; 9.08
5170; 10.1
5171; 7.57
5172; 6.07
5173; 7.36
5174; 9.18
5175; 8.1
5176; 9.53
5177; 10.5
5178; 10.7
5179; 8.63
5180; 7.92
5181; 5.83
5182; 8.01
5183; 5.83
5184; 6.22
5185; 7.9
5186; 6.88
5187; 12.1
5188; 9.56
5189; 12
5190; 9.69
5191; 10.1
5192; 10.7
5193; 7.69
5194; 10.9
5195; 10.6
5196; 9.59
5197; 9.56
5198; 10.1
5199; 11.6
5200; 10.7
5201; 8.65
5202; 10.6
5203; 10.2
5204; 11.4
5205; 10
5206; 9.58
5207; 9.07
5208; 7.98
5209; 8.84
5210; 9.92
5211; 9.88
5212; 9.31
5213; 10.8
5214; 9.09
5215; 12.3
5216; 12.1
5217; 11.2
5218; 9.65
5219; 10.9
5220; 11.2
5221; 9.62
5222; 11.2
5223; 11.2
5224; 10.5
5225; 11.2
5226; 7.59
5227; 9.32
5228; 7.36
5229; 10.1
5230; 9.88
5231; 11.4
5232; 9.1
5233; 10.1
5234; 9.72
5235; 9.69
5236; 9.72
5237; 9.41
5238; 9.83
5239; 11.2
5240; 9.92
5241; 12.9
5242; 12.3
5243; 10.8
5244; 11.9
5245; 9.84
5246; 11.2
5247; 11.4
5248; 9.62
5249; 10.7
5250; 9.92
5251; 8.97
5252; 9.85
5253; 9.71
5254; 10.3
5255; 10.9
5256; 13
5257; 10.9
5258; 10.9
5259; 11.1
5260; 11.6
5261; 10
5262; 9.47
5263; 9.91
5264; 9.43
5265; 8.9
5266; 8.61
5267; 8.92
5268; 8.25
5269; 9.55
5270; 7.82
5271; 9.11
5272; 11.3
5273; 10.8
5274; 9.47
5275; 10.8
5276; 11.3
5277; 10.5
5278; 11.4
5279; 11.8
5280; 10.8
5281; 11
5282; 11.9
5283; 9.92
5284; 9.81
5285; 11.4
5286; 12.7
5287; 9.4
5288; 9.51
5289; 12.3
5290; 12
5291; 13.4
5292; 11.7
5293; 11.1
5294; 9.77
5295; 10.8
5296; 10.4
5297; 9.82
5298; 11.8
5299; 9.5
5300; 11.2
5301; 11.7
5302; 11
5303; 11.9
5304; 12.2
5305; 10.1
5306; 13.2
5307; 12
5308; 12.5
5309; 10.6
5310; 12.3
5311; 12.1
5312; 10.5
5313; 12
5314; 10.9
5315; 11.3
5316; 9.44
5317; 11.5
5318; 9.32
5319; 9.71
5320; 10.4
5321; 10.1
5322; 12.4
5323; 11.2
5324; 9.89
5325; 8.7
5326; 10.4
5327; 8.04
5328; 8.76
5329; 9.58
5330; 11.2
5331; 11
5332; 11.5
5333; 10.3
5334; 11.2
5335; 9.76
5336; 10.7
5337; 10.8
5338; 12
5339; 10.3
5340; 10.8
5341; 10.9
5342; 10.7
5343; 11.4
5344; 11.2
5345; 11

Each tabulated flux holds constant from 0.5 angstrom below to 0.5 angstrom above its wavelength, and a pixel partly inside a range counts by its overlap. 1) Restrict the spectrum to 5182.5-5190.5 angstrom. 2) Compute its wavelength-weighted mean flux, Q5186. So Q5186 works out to 8.77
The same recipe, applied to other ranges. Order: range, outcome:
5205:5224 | 10.2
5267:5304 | 10.7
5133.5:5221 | 9.87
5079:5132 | 10.7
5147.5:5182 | 9.6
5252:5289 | 10.4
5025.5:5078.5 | 10.6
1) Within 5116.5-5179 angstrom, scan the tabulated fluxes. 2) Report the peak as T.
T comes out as 17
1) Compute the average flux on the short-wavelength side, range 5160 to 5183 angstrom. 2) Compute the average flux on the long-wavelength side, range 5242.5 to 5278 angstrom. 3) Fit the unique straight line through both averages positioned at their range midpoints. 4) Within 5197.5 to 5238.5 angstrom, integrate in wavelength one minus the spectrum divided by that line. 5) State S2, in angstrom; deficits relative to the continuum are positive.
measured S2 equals -2.0 angstrom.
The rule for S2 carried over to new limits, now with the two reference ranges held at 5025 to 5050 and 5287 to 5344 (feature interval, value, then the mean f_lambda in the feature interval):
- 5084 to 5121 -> -1.0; 11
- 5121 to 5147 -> 0.7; 10.4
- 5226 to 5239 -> 1.4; 9.62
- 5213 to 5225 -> -0.1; 10.8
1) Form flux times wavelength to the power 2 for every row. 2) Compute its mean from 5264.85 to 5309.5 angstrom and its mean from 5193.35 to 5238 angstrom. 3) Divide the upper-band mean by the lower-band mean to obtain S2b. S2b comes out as 1.1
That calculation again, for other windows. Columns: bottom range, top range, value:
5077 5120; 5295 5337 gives 1.08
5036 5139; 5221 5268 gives 1.02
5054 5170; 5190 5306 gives 1.04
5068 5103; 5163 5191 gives 0.84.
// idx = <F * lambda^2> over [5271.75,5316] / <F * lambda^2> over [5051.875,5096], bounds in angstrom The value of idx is 1.16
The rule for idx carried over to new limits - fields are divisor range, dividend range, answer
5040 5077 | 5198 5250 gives 1.05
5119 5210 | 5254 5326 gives 1.15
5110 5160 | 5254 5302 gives 1.07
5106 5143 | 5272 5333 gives 1.10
